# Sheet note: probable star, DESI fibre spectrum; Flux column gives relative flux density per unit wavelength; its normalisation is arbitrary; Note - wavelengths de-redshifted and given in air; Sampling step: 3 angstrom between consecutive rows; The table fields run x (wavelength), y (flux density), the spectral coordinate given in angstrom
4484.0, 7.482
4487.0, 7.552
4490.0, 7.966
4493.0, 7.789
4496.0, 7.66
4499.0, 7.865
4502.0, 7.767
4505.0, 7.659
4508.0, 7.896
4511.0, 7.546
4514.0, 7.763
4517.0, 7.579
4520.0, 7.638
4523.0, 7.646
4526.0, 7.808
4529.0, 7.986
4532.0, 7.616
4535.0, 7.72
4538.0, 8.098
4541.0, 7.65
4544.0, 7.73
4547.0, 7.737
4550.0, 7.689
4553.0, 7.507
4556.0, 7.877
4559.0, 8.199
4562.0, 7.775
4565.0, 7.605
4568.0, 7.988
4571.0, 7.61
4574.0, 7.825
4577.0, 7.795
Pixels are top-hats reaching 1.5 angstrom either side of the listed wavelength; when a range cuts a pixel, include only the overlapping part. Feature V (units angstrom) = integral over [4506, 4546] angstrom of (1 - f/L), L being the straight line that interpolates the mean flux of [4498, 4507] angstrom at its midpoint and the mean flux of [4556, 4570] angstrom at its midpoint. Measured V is 0.3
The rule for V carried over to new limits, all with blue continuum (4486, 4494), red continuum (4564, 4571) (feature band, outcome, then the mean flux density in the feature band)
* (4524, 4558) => 0.0 angstrom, 7.77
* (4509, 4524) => 0.3 angstrom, 7.64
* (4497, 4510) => 0.0 angstrom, 7.78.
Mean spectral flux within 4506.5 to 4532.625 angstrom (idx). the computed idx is 7.72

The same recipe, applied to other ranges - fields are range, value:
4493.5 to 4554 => 7.73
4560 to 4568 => 7.78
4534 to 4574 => 7.79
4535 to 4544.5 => 7.82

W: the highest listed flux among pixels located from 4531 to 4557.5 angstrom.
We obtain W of 8.098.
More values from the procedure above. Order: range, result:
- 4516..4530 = 7.986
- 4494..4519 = 7.896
